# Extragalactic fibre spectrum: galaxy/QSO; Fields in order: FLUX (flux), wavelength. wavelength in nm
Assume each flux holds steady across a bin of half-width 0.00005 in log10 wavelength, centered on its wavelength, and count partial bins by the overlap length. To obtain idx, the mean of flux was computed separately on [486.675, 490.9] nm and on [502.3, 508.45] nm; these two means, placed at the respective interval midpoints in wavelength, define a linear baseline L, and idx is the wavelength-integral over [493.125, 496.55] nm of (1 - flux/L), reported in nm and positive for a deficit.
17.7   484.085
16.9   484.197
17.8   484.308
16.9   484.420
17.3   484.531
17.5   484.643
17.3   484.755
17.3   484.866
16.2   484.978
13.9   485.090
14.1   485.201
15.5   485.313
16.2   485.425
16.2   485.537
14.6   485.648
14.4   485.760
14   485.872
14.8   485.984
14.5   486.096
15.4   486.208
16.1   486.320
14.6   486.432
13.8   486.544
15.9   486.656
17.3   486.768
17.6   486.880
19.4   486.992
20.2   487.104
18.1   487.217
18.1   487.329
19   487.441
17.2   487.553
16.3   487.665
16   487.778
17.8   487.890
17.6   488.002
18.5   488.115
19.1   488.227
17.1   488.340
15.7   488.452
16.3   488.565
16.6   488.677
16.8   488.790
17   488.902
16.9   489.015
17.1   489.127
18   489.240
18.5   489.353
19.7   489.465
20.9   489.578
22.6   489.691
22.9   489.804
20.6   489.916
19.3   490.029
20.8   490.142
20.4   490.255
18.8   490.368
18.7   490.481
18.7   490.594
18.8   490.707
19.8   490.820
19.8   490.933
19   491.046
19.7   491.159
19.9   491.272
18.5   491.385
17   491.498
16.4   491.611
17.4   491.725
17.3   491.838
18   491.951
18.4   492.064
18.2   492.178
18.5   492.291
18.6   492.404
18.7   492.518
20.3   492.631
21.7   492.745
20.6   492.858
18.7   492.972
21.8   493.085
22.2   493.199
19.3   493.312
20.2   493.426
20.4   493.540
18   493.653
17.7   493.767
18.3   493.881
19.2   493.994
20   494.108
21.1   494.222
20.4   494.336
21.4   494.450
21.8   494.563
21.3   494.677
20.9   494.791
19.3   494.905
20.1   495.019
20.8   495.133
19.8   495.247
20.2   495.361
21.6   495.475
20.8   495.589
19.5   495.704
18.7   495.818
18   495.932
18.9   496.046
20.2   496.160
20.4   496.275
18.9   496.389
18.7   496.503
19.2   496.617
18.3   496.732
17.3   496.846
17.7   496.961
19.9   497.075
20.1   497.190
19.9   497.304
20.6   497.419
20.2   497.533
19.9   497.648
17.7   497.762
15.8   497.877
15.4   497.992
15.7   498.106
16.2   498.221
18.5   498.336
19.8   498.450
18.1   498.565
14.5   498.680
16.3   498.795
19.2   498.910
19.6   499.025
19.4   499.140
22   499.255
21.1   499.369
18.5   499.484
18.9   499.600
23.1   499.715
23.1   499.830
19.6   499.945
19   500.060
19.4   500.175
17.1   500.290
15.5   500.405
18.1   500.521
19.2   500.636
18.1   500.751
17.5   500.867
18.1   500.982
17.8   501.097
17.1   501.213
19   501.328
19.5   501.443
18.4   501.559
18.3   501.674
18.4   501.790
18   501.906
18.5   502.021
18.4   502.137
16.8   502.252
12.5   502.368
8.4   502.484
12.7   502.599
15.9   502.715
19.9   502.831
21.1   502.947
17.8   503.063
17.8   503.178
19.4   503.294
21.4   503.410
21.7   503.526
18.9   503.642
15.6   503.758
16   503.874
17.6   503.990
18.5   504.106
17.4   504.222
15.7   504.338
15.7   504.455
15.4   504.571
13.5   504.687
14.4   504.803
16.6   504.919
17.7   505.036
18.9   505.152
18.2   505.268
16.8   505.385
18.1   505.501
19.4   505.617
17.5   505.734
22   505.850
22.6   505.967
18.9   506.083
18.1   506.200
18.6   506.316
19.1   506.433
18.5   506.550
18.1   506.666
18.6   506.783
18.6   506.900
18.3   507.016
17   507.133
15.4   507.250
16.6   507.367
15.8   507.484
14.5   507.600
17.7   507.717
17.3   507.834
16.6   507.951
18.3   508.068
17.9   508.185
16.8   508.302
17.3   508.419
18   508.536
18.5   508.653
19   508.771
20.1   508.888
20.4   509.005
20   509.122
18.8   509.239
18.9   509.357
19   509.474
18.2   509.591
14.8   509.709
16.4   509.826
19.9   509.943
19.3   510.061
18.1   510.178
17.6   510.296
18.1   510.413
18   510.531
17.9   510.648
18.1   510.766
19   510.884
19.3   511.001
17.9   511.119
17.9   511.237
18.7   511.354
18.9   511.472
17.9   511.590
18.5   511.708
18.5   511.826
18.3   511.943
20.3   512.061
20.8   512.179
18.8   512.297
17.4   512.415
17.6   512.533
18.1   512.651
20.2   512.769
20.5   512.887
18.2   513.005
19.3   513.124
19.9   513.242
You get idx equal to -0.35 nm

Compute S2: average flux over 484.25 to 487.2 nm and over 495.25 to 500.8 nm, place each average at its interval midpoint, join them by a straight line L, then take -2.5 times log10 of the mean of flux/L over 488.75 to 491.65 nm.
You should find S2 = -0.119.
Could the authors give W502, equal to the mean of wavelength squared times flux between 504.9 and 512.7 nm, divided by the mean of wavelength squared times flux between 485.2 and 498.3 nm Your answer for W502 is 1.1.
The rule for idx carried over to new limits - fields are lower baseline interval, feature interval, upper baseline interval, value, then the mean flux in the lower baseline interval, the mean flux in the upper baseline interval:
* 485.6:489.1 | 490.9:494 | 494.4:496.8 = -0.061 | 16.7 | 19.9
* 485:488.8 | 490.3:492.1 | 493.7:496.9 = -0.041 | 16.4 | 19.7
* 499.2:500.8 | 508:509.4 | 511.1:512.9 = 0.022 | 19.5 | 18.7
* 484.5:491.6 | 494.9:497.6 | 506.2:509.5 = -0.274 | 17.6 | 18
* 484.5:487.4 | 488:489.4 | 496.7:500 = -0.045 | 16.2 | 18.8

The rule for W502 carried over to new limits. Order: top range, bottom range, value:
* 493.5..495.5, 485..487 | 1.35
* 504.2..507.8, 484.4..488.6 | 1.15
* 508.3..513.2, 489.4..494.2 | 1.03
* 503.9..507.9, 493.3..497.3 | 0.93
